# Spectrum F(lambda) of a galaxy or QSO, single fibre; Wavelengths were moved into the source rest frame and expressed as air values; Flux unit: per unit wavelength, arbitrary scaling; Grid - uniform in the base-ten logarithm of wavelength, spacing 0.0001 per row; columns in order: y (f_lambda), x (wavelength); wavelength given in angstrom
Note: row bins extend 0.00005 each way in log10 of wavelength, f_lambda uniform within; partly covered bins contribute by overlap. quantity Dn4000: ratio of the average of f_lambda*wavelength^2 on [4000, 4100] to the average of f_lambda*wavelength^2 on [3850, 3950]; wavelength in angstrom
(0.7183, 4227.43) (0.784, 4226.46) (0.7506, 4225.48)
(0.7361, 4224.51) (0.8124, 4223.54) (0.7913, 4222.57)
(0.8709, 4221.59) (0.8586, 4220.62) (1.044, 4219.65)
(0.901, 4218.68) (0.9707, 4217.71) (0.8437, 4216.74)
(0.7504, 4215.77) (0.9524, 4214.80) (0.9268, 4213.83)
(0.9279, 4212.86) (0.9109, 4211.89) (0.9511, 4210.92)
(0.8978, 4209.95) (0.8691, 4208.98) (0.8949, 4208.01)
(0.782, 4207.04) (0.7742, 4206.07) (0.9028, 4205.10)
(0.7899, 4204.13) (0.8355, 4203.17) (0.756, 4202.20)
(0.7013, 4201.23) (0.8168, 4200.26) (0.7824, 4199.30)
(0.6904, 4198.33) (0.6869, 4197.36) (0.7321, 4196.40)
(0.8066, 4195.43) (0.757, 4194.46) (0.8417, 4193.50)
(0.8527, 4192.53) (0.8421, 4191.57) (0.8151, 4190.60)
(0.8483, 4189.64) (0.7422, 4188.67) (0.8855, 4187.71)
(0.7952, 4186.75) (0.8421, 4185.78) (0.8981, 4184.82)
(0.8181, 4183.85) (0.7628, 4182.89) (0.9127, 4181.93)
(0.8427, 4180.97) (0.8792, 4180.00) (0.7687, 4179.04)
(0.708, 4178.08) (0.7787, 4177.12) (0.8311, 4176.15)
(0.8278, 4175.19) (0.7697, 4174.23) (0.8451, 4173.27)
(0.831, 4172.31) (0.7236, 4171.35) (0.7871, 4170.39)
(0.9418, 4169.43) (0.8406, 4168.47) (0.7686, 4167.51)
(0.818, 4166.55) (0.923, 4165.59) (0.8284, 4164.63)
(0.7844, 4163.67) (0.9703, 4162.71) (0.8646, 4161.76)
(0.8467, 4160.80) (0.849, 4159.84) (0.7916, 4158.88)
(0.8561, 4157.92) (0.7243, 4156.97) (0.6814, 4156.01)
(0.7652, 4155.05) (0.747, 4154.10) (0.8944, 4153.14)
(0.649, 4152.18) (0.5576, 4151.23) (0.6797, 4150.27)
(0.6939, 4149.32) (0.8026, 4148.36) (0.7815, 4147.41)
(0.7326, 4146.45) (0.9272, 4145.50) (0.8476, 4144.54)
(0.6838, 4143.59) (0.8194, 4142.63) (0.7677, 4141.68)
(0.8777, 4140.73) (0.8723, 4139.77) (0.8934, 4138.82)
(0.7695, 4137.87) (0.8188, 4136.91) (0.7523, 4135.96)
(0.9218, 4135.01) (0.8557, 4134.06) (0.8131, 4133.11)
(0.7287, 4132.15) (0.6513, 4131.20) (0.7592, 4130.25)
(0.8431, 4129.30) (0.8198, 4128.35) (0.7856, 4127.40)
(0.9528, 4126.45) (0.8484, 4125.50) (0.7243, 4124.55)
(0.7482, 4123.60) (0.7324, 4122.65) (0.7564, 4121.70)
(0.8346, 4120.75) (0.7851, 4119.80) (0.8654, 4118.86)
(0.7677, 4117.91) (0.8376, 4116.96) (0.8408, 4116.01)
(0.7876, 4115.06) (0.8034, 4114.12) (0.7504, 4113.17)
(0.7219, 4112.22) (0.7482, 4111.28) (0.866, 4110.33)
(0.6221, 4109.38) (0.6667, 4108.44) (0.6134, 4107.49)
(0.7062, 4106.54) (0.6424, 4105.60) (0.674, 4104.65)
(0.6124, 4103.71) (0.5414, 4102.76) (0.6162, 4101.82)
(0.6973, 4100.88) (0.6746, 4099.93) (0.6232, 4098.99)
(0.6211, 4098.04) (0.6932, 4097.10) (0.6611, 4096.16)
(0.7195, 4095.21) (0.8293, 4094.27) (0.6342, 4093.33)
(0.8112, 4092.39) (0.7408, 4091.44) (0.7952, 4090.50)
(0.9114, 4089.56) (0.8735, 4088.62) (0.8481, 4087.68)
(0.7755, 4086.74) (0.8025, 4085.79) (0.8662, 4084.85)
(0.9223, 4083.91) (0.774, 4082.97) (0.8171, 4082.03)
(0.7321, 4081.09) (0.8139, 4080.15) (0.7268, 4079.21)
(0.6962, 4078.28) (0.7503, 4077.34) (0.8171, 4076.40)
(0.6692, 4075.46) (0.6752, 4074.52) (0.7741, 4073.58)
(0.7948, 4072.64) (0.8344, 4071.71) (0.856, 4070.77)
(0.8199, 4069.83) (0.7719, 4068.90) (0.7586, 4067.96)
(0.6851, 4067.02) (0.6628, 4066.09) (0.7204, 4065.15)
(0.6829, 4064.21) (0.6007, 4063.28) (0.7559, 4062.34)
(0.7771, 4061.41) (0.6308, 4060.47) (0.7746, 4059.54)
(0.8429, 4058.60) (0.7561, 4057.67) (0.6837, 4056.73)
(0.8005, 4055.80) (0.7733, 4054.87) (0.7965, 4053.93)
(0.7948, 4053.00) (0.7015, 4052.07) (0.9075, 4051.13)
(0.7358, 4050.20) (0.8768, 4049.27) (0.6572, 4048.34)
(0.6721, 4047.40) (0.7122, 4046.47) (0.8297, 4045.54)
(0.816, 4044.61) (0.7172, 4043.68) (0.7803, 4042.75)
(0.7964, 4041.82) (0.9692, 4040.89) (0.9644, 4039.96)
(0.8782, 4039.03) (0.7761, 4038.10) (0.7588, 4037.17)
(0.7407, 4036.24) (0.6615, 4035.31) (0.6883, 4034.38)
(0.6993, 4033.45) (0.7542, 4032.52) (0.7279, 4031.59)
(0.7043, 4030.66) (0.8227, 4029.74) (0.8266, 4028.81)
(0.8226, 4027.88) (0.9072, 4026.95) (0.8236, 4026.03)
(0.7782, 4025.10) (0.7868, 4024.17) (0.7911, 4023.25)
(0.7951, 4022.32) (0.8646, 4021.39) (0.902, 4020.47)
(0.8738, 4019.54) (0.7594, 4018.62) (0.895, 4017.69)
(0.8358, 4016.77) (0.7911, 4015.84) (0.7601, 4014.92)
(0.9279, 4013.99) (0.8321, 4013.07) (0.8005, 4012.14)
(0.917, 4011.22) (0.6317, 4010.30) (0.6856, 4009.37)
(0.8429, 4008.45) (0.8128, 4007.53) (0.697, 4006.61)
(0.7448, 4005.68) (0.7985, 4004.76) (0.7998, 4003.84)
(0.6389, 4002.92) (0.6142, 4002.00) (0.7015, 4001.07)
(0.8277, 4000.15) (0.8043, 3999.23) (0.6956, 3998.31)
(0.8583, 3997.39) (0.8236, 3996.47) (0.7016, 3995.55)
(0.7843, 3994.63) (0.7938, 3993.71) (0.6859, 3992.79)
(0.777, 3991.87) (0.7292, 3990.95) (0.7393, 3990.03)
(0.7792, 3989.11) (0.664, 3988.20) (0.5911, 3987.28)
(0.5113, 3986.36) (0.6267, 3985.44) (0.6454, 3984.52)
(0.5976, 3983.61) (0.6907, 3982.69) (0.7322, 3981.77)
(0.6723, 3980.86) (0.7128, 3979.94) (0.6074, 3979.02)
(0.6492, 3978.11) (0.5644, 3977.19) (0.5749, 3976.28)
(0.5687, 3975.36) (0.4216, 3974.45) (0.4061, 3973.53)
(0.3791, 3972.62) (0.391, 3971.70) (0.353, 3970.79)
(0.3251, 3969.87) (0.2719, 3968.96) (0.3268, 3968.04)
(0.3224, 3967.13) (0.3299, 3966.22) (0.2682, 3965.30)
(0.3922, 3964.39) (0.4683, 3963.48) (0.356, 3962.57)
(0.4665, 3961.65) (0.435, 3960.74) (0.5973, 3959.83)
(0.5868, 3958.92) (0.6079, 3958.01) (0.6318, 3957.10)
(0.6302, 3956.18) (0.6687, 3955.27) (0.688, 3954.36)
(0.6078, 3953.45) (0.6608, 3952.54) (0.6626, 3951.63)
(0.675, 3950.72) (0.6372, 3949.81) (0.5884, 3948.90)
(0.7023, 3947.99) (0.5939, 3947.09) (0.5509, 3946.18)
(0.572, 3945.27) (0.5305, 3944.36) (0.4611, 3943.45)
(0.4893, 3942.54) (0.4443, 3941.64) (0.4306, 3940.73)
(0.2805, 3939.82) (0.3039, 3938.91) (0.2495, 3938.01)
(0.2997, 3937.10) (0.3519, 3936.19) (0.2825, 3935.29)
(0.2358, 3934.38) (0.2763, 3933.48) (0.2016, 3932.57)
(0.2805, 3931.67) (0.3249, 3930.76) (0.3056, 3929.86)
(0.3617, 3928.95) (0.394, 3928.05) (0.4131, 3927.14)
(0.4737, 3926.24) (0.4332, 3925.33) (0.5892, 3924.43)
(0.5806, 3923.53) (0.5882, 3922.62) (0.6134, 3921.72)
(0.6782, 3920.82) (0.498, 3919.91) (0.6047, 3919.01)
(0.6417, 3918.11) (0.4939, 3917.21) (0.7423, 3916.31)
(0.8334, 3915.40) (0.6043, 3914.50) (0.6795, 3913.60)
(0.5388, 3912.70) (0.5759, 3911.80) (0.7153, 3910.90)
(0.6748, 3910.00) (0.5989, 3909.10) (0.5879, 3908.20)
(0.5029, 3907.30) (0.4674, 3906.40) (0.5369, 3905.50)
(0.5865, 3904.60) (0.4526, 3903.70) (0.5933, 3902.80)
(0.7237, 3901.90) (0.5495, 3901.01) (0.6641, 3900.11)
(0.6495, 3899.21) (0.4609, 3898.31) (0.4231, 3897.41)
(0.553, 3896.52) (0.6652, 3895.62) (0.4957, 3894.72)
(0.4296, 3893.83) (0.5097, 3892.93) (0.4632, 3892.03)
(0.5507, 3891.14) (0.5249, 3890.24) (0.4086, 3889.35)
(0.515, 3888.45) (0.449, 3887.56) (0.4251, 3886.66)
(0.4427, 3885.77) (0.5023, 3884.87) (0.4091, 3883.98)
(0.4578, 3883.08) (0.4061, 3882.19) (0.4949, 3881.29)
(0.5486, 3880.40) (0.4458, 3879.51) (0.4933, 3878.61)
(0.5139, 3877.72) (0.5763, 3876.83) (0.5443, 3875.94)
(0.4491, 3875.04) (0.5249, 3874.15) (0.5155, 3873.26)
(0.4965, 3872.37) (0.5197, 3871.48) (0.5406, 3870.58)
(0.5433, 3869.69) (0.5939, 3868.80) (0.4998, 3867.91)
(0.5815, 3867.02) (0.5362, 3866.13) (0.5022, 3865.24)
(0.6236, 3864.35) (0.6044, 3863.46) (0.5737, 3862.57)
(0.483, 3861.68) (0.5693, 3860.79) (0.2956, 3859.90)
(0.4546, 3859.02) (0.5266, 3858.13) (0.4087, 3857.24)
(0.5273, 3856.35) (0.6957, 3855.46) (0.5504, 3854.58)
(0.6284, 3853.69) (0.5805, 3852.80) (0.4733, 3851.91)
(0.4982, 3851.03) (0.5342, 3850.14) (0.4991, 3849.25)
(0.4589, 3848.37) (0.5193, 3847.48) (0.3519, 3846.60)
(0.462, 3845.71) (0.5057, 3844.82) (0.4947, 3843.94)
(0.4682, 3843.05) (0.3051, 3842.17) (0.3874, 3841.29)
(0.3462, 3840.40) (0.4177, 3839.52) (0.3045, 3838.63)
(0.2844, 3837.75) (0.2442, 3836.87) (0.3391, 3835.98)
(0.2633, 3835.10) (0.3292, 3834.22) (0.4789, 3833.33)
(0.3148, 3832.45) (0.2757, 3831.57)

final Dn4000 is 1.64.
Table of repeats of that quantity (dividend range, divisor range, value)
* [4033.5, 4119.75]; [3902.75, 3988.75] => 1.57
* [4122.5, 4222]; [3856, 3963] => 1.80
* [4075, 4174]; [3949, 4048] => 1.20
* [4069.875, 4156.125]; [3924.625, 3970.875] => 1.85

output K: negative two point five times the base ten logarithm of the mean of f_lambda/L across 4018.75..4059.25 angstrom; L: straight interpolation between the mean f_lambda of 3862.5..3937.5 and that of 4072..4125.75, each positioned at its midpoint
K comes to -0.168 mag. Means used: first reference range 0.512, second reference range 0.748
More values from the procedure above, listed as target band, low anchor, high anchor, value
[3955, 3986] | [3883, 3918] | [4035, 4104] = 0.25 mag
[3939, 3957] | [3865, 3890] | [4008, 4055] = 0.12 mag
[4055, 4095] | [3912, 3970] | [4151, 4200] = -0.15 mag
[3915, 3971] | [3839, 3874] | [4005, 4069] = 0.30 mag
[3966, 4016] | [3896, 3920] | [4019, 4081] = 0.07 mag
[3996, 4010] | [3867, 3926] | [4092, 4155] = -0.17 mag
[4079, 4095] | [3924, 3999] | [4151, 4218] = -0.17 mag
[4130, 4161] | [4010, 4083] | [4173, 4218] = 0.04 mag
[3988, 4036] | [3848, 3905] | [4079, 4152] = -0.18 mag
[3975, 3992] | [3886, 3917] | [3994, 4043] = 0.11 mag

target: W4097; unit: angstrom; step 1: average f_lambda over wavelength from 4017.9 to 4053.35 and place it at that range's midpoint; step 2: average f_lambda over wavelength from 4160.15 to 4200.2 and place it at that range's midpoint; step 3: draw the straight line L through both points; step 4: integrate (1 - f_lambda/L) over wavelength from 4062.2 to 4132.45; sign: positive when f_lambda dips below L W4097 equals 4.5 angstrom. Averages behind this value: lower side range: 0.792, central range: 0.751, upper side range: 0.817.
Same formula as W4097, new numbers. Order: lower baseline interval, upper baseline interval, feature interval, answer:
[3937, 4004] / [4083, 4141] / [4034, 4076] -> -4.7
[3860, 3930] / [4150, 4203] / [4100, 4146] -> -1.2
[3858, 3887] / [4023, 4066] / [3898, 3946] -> 6.5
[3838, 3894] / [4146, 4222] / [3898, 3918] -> -2.6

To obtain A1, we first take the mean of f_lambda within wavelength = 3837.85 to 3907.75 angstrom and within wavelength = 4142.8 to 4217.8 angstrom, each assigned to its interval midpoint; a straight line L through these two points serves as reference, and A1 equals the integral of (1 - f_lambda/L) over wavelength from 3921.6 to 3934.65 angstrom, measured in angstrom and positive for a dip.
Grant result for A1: 3.6 angstrom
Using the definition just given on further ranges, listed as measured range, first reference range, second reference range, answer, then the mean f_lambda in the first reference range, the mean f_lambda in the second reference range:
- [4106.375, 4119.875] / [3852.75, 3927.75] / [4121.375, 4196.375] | 0.0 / 0.54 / 0.804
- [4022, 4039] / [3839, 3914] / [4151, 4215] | -2.7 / 0.516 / 0.817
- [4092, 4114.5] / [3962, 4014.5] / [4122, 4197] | 1.8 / 0.629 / 0.804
